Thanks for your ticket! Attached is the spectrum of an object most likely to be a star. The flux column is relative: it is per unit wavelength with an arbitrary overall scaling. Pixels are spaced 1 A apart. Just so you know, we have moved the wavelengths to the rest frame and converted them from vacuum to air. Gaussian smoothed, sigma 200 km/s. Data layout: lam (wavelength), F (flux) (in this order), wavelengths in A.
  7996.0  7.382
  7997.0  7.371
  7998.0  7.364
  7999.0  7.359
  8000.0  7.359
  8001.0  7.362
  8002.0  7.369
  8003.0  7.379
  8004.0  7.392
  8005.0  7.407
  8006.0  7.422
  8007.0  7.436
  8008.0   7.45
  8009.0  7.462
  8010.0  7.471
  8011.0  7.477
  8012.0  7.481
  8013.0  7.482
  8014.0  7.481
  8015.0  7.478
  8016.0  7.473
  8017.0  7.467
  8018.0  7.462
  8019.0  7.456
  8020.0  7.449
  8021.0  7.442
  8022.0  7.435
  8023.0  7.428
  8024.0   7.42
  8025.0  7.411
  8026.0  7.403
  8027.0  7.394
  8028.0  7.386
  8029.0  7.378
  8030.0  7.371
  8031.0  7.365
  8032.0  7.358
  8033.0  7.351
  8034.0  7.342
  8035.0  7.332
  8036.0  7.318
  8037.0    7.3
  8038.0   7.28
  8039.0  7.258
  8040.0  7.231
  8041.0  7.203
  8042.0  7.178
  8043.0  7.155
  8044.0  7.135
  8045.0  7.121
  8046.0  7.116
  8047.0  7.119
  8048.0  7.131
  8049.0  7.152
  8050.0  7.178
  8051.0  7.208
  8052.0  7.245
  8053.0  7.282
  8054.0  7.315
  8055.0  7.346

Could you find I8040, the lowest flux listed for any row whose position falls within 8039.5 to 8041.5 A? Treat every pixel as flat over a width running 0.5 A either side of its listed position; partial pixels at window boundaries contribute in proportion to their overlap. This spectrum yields 7.203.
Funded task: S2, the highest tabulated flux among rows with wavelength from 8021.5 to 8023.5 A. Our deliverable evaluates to 7.435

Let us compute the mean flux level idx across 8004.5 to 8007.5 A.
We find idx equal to 7.42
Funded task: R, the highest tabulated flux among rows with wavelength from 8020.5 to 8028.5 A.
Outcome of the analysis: 7.442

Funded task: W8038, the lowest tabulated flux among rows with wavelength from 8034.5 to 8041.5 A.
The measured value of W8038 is 7.203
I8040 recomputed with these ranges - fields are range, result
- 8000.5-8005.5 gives 7.362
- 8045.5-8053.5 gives 7.116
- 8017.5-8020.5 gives 7.449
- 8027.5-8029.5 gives 7.378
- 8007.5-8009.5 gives 7.45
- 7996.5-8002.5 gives 7.359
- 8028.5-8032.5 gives 7.358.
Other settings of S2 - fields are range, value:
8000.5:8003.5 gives 7.379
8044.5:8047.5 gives 7.121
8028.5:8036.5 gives 7.378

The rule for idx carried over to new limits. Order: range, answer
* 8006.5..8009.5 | 7.45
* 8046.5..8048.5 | 7.12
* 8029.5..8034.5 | 7.36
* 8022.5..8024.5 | 7.42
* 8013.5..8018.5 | 7.47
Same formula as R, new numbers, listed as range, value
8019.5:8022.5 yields 7.449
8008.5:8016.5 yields 7.482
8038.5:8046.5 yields 7.258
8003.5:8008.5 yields 7.45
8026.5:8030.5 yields 7.394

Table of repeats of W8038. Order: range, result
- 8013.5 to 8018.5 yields 7.462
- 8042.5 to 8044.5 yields 7.135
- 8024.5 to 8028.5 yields 7.386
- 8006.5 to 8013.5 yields 7.436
